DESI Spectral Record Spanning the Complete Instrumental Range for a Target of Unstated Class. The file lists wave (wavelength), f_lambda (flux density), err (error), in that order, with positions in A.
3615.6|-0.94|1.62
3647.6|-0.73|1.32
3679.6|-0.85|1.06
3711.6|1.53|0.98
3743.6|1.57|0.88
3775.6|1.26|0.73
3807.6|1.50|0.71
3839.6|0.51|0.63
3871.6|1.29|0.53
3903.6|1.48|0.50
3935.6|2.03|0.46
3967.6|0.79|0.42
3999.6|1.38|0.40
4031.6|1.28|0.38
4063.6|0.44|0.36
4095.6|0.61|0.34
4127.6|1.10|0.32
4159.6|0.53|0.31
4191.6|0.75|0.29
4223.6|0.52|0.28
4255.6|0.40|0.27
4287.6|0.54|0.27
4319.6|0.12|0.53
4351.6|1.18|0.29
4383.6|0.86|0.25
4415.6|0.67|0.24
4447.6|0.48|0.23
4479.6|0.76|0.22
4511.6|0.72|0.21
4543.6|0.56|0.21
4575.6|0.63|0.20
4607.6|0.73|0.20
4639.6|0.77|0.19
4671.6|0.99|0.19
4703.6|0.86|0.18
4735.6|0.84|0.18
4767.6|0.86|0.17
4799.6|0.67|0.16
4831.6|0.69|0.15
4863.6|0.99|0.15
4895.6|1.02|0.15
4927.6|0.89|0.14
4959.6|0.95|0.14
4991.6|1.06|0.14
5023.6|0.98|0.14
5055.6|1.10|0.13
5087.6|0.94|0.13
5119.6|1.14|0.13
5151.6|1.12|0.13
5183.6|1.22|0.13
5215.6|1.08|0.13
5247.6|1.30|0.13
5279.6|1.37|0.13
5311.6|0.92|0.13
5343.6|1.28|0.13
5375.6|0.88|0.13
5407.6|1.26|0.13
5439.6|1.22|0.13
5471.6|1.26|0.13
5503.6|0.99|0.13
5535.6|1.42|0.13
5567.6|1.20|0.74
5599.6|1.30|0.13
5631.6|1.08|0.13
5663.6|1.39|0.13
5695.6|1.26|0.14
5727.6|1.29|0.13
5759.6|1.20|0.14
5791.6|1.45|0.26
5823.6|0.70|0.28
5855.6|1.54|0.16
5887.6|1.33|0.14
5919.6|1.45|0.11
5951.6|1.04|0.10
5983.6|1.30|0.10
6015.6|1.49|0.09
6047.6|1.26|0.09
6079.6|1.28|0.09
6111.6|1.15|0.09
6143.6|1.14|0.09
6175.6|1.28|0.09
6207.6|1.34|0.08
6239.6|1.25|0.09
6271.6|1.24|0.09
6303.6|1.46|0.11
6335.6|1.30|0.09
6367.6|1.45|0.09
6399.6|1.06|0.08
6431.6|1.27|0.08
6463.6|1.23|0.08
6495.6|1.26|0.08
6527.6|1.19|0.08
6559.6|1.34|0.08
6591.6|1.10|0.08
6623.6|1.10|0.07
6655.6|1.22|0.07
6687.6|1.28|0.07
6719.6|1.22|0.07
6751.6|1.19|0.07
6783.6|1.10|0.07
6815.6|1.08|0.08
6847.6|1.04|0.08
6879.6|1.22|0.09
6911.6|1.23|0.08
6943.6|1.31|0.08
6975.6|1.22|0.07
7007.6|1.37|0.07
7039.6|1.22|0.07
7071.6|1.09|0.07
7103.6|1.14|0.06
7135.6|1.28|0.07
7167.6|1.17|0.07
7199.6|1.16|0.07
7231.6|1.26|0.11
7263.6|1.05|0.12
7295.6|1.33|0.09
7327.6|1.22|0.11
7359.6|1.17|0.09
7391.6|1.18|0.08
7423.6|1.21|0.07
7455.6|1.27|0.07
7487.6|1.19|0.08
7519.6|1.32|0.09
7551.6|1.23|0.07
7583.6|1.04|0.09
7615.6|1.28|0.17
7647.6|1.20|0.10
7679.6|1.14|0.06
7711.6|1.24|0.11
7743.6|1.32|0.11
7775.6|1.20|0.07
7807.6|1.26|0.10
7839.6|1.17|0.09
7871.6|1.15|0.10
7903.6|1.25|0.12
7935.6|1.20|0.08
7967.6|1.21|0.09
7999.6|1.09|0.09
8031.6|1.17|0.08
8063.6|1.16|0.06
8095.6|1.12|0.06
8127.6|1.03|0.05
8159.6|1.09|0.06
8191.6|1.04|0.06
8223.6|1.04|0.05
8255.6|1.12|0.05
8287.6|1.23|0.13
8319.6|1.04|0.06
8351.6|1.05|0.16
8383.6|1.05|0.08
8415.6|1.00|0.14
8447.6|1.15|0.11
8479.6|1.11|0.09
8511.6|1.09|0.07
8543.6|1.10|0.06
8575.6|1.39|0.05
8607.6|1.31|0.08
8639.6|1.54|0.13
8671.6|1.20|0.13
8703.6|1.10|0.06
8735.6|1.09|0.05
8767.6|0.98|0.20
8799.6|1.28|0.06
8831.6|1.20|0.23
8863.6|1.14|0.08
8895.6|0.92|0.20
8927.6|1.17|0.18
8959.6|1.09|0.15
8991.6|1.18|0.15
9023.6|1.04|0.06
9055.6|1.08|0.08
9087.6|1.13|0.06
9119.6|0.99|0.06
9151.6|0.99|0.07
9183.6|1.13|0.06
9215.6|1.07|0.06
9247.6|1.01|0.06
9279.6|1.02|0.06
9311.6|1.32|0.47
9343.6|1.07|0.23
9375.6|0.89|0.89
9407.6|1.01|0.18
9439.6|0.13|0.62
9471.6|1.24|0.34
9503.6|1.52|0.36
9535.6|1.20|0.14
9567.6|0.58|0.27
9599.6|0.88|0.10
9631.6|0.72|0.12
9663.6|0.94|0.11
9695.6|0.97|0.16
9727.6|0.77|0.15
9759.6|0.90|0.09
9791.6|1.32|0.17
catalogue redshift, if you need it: 0.310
